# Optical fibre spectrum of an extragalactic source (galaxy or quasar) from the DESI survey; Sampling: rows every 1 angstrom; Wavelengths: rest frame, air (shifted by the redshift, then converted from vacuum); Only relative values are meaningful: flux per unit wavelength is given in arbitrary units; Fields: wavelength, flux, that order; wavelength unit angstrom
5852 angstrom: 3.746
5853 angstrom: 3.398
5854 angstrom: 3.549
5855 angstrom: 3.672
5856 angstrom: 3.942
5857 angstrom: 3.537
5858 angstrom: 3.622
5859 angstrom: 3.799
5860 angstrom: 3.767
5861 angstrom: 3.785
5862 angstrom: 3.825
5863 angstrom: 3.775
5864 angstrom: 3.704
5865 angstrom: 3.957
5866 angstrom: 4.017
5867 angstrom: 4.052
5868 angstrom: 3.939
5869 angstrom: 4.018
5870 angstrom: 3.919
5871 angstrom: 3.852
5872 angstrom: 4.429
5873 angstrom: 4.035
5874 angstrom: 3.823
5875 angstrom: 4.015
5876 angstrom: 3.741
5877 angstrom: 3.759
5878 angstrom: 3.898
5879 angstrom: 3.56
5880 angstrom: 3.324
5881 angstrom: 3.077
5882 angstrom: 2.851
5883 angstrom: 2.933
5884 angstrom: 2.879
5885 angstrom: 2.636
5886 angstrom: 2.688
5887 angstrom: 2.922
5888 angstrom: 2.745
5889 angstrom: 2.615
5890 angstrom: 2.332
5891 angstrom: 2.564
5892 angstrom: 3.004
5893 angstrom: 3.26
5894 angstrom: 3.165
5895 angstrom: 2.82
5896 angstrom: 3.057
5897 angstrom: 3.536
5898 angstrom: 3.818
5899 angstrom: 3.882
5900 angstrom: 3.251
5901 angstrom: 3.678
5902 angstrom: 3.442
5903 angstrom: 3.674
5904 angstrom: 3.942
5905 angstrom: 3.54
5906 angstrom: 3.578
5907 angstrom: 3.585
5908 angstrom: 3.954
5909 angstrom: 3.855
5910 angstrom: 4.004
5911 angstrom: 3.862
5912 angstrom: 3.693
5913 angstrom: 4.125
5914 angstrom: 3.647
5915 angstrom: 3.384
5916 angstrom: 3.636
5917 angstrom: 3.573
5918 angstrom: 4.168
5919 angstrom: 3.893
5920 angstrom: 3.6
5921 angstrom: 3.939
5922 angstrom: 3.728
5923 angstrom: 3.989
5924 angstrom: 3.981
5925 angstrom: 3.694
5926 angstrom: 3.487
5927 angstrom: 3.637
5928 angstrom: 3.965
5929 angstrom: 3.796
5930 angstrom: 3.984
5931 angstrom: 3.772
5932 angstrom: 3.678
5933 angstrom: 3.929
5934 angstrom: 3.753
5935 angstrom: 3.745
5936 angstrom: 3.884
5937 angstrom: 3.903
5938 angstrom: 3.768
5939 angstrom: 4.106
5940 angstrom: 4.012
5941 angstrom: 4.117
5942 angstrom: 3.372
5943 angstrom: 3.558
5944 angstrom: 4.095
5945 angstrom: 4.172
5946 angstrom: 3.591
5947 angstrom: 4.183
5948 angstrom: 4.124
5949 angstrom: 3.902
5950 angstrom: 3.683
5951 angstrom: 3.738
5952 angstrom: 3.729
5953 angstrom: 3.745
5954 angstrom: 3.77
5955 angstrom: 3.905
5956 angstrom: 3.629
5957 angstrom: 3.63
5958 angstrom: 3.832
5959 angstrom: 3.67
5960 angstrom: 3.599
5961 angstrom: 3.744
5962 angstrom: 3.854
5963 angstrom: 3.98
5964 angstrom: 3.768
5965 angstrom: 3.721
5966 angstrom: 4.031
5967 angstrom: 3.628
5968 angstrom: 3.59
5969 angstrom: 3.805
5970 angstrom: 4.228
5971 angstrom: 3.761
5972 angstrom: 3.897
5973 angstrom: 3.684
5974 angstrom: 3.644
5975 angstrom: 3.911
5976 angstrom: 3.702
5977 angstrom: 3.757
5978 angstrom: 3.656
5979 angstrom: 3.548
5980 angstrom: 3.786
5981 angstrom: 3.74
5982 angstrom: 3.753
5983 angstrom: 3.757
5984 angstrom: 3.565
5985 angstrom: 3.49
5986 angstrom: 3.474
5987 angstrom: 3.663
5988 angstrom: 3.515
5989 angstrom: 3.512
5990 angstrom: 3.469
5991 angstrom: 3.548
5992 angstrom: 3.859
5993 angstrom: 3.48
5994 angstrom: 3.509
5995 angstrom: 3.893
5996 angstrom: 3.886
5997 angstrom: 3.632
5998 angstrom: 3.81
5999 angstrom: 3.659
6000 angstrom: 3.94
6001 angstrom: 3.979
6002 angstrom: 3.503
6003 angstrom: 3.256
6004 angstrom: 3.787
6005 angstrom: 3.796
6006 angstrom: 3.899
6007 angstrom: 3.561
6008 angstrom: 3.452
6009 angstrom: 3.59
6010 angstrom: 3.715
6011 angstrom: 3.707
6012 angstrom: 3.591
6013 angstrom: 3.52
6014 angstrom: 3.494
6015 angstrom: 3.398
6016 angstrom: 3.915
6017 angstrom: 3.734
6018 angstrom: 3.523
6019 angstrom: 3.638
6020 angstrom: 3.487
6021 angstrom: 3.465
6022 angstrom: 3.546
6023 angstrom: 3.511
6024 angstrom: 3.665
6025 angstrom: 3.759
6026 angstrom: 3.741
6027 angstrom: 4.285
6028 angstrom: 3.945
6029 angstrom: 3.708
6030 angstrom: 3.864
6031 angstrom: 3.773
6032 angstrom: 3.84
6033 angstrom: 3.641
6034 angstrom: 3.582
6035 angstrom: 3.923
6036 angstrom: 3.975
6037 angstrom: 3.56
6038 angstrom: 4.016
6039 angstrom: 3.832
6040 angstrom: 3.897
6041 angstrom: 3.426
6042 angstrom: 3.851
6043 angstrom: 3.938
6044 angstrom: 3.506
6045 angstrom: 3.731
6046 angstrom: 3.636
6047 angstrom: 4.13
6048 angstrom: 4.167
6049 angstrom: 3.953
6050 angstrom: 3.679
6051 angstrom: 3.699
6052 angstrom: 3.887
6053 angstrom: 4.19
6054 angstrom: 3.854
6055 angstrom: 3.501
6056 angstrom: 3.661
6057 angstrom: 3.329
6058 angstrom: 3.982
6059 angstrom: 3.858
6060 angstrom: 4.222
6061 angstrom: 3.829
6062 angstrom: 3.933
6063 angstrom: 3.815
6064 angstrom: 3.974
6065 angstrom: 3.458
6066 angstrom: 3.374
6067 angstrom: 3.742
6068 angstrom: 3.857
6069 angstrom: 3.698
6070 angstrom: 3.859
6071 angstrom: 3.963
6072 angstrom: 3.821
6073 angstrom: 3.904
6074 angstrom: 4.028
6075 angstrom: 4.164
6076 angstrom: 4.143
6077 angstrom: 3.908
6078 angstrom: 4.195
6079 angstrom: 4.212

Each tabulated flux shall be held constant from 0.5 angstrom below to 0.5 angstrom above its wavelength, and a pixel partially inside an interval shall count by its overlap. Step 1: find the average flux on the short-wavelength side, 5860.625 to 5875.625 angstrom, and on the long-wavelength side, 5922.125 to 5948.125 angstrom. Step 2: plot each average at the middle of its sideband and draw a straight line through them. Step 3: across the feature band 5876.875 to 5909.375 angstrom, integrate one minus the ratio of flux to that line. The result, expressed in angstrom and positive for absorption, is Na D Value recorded 5.4 angstrom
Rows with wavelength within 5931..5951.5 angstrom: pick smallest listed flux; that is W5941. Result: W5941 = 3.372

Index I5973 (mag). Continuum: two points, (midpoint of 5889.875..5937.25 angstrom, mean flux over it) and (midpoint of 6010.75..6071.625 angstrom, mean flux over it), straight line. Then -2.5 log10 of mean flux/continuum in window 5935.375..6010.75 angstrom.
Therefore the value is -0.02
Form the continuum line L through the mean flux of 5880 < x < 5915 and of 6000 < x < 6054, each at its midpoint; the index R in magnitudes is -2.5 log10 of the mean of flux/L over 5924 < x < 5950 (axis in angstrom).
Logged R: -0.12 mag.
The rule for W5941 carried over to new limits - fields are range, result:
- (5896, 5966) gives 3.057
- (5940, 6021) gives 3.256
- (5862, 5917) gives 2.332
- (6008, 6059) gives 3.329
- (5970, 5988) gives 3.474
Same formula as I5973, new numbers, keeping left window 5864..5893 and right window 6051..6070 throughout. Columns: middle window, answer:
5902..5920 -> -0.08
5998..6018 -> 0.01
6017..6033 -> 0.00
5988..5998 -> 0.00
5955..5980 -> -0.05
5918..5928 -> -0.09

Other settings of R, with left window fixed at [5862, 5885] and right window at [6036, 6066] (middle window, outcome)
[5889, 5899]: 0.20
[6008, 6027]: 0.05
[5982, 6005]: 0.03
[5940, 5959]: -0.02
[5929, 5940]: -0.04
